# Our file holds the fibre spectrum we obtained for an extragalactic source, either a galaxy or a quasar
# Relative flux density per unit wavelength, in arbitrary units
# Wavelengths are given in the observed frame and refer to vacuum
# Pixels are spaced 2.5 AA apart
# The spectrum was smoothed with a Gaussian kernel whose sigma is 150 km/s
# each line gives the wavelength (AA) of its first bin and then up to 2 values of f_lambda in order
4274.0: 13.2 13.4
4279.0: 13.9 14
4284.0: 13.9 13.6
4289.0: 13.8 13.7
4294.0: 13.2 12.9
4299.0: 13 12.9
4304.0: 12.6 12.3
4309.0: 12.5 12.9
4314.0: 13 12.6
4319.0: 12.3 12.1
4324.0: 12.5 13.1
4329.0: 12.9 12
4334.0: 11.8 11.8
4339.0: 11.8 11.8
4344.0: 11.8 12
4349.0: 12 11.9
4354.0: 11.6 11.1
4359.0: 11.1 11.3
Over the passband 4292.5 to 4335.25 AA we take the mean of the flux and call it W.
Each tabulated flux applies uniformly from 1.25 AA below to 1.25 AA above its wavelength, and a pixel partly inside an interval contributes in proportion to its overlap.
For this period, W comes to 12.6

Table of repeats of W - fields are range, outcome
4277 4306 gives 13.4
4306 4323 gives 12.5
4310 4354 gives 12.2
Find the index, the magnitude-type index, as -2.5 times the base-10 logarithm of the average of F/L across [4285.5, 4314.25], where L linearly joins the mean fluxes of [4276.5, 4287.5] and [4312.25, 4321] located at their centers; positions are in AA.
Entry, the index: 0.01 mag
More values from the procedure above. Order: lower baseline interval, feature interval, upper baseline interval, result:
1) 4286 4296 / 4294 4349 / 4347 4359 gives 0.014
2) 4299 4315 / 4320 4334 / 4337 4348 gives -0.020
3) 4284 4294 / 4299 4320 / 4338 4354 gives 0.030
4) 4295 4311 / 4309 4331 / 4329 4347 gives -0.027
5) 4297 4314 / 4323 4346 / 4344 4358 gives -0.006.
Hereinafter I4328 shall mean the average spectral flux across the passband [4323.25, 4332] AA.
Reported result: 12.7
